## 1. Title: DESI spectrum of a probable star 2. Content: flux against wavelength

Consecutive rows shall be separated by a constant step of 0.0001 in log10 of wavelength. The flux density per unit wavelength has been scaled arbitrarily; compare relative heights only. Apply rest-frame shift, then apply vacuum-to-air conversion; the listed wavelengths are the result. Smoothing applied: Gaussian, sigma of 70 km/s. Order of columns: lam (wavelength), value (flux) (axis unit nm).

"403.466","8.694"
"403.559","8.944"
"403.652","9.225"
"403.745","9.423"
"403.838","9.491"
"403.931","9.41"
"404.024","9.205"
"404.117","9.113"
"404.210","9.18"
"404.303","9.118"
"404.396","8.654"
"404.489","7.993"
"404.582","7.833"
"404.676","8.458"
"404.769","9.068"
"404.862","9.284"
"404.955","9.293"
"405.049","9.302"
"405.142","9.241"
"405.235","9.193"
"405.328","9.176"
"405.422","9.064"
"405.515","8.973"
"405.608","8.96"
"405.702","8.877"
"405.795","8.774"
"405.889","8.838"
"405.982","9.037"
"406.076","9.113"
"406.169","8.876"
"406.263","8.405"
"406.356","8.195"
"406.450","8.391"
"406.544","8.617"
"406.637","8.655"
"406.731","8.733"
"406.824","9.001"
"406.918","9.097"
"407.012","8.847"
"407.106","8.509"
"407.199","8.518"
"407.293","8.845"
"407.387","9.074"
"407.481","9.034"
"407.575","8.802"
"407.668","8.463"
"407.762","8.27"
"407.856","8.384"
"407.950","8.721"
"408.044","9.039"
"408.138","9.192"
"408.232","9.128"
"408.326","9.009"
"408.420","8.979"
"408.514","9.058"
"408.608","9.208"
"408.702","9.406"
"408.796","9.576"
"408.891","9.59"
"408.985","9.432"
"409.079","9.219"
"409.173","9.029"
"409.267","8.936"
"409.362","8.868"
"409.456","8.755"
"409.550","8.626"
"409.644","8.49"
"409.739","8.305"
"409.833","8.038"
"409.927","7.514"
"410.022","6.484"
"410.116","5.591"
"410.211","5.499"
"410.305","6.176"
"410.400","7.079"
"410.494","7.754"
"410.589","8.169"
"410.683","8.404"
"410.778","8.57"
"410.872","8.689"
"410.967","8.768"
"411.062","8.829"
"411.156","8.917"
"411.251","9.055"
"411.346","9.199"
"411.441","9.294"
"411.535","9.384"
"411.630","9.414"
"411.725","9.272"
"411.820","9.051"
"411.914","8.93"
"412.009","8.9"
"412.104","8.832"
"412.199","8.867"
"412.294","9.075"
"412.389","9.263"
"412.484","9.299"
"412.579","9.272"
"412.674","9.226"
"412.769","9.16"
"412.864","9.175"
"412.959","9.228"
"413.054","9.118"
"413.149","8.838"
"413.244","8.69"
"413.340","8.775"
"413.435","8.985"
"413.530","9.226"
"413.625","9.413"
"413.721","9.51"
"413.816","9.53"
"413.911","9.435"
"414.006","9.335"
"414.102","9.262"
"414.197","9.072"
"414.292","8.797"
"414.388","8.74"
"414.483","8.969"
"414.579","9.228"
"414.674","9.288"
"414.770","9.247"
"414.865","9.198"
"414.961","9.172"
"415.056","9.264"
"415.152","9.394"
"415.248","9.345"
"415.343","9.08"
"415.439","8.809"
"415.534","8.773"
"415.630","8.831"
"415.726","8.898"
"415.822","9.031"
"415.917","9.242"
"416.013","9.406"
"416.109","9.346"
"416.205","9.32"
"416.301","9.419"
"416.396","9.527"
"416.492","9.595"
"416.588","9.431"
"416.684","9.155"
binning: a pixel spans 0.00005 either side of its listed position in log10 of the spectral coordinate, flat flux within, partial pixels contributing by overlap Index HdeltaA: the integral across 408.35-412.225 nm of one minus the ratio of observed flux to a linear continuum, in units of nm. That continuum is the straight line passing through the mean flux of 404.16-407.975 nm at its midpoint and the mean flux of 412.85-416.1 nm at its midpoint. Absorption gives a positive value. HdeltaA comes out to 0.183 nm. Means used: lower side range 8.8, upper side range 9.13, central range 8.54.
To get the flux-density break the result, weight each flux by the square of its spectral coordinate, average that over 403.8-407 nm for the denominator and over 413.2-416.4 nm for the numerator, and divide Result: 1.1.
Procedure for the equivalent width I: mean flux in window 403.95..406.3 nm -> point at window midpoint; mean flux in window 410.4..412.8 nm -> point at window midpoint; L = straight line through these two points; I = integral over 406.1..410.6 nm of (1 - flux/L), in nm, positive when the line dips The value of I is 0.21 nm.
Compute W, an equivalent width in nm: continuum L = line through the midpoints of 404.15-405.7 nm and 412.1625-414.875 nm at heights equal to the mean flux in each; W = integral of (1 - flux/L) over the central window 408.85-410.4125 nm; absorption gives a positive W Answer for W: 0.182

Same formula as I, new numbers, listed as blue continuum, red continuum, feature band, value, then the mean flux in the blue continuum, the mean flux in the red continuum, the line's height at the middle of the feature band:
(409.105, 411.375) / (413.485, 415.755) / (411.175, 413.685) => -0.15 nm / 8.07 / 9.16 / 8.62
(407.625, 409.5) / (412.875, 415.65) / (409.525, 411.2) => 0.24 nm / 9.01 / 9.13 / 9.05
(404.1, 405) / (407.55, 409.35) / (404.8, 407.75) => 0.01 nm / 8.79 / 9.02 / 8.89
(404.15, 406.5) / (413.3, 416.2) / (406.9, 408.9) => 0.00 nm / 8.85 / 9.16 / 8.93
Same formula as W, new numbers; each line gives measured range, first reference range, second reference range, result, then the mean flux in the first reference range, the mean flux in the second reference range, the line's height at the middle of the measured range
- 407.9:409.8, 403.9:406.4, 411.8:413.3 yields -0.01 nm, 8.91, 9.06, 8.98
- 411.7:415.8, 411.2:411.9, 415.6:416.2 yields 0.03 nm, 9.22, 9.14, 9.18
